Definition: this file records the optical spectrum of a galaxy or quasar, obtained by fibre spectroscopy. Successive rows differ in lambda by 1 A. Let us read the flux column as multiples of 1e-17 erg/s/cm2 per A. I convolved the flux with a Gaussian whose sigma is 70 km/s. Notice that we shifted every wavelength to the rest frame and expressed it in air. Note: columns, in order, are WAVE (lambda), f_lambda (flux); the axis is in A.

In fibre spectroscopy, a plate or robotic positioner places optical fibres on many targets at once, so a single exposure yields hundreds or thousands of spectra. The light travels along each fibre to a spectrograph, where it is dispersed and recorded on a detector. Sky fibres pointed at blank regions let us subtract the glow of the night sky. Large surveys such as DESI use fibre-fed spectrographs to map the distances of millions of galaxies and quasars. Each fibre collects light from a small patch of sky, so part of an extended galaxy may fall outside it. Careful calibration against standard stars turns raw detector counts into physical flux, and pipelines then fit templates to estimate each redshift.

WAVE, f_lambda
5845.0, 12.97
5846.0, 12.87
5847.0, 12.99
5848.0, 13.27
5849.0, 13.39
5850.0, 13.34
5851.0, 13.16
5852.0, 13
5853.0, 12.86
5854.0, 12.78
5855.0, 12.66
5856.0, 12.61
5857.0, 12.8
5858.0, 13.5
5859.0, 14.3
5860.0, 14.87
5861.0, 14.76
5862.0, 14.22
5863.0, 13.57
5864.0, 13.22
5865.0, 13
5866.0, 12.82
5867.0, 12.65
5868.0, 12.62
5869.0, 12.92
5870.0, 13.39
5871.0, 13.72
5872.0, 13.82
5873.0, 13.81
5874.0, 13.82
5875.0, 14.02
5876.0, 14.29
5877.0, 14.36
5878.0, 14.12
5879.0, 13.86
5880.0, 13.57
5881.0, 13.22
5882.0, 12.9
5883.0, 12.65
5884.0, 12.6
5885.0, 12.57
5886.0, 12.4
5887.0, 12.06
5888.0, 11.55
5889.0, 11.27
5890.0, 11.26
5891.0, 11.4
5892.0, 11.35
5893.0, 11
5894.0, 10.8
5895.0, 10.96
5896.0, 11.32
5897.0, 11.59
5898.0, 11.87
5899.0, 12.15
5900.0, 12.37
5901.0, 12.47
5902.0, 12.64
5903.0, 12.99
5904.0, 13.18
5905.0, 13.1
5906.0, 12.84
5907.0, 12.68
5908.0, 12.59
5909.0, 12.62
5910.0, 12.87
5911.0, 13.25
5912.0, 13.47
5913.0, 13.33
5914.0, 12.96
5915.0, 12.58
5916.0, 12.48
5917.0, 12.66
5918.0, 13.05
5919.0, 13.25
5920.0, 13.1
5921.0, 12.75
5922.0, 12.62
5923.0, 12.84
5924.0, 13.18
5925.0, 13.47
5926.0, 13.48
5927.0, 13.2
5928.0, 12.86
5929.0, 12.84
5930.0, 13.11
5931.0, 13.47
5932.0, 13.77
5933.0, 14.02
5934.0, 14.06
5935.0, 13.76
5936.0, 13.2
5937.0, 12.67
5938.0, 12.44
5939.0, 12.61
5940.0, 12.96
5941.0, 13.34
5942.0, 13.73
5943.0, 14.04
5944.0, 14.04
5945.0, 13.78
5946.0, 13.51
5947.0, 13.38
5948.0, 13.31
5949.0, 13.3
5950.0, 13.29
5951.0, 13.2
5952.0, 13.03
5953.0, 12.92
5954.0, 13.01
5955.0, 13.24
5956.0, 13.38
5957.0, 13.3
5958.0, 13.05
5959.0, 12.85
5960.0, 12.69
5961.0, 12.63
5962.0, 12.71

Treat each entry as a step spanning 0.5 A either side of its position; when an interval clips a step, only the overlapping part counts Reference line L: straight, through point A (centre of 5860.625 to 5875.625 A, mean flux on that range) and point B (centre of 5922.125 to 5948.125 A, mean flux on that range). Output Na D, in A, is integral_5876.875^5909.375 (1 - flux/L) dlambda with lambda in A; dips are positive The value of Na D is 2.6 A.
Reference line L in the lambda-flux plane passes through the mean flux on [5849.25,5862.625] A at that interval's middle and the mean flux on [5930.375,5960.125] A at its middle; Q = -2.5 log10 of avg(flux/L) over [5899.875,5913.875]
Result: 0.04 mag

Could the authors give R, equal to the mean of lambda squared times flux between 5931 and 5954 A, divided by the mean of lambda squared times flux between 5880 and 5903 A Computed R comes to 1.14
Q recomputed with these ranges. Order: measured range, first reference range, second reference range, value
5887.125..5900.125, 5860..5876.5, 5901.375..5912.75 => 0.15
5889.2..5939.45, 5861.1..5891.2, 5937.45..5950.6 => 0.05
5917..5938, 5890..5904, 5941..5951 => -0.03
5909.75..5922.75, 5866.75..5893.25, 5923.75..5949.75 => 0.02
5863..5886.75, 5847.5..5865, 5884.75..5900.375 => -0.07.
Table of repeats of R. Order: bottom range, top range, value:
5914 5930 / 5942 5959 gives 1.04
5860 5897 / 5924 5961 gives 1.06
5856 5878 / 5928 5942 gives 1.00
